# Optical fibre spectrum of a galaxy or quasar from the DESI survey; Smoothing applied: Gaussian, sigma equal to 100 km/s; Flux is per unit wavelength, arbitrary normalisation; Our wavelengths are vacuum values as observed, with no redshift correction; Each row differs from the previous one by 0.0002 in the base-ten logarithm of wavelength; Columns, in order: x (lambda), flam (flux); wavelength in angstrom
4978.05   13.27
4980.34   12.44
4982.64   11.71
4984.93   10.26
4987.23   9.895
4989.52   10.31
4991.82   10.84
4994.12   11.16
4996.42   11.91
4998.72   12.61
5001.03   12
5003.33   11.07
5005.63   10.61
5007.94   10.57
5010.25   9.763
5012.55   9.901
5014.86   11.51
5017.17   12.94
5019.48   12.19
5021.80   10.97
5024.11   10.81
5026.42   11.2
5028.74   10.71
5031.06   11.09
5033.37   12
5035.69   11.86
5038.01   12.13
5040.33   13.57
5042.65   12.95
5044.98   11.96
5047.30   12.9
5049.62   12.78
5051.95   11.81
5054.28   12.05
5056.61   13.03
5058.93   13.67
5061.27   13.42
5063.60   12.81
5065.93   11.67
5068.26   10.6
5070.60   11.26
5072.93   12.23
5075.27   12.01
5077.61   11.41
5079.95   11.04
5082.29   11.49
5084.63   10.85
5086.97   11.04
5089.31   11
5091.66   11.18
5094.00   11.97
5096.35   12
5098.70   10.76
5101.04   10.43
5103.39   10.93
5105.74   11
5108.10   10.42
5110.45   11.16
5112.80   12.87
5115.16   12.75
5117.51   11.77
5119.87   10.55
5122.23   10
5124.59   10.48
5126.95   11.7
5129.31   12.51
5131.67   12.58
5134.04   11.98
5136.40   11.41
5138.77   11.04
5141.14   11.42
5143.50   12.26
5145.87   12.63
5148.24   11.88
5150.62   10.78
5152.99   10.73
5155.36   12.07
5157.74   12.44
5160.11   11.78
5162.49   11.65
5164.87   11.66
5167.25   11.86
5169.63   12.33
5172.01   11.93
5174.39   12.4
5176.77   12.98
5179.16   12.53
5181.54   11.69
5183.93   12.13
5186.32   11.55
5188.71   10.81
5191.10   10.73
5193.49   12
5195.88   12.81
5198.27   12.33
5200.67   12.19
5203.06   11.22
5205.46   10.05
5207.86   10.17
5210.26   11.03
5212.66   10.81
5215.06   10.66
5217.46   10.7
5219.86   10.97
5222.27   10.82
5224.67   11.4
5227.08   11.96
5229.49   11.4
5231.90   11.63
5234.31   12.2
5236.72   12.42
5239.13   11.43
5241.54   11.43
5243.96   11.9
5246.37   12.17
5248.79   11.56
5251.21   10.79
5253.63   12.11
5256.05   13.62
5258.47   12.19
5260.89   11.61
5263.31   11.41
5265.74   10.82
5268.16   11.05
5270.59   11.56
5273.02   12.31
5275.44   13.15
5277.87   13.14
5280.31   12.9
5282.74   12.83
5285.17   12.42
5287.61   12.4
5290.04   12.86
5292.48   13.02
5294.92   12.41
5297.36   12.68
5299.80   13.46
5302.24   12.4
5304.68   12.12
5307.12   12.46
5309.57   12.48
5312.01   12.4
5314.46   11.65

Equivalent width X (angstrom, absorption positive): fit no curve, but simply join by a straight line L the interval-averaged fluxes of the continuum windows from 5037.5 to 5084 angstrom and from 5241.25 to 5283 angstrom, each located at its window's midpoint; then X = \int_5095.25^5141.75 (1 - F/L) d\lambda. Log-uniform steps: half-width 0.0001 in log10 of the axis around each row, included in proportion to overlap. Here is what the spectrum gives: 3.0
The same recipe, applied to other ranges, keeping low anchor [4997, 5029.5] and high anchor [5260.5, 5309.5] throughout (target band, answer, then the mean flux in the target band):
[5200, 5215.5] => 1.5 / 10.8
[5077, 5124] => 1.5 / 11.2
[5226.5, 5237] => 0.2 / 11.9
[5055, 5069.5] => -1.4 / 12.5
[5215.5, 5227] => 1.0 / 11.1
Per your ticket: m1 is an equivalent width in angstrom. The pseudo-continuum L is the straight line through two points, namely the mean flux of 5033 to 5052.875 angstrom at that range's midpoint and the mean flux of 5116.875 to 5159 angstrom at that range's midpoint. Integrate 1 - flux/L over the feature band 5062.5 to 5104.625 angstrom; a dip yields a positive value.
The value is 2.5 angstrom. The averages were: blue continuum 12.5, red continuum 11.6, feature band 11.4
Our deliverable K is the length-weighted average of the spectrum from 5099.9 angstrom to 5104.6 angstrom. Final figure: 10.7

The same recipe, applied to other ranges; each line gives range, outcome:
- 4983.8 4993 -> 10.3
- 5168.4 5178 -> 12.4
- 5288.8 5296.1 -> 12.8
